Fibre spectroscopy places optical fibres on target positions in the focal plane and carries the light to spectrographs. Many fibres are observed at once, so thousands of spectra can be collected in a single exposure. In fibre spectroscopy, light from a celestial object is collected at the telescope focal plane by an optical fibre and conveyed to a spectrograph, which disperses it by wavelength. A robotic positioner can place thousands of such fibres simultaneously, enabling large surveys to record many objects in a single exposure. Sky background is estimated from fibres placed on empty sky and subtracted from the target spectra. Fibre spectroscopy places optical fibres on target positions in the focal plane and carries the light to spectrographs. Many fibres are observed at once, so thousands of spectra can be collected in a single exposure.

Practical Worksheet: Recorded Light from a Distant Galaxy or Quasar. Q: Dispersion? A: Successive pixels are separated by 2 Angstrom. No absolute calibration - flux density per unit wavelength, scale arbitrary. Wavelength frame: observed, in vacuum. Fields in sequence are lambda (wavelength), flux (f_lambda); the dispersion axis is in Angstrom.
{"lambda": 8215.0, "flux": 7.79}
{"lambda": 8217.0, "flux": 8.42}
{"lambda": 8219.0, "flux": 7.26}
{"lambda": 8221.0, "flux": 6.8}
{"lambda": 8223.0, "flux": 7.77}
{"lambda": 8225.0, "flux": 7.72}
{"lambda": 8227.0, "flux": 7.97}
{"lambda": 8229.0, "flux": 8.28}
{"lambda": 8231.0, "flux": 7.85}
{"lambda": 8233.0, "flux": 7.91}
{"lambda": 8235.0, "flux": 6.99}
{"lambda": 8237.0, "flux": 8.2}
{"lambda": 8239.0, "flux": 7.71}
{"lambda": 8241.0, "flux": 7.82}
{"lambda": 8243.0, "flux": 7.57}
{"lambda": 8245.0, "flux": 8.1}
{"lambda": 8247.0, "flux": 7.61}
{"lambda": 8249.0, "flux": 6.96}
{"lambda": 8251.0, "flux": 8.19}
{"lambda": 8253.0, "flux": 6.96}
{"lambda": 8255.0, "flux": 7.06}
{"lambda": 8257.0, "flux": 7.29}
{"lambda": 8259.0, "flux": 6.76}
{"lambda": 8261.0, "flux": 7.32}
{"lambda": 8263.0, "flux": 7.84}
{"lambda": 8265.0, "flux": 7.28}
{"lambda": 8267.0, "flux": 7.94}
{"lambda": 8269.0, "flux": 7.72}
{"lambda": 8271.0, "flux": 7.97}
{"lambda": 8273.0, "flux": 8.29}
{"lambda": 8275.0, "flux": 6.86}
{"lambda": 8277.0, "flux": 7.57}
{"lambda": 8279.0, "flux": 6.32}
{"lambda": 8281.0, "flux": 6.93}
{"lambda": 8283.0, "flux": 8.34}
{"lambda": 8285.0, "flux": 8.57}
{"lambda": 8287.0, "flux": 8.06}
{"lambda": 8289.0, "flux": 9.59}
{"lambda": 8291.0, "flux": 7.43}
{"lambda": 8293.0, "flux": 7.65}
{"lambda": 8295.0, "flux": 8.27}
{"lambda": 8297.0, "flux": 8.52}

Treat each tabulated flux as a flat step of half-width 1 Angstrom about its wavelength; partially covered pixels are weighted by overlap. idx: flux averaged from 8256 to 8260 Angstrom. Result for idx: 7.03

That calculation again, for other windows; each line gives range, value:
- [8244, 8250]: 7.56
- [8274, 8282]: 6.92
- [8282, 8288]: 8.32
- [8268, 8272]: 7.84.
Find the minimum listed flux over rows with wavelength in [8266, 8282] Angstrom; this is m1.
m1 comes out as 6.32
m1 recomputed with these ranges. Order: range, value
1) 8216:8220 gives 7.26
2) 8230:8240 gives 6.99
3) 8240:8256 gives 6.96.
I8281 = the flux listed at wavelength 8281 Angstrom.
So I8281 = 6.93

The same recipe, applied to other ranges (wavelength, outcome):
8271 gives 7.97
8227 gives 7.97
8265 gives 7.28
